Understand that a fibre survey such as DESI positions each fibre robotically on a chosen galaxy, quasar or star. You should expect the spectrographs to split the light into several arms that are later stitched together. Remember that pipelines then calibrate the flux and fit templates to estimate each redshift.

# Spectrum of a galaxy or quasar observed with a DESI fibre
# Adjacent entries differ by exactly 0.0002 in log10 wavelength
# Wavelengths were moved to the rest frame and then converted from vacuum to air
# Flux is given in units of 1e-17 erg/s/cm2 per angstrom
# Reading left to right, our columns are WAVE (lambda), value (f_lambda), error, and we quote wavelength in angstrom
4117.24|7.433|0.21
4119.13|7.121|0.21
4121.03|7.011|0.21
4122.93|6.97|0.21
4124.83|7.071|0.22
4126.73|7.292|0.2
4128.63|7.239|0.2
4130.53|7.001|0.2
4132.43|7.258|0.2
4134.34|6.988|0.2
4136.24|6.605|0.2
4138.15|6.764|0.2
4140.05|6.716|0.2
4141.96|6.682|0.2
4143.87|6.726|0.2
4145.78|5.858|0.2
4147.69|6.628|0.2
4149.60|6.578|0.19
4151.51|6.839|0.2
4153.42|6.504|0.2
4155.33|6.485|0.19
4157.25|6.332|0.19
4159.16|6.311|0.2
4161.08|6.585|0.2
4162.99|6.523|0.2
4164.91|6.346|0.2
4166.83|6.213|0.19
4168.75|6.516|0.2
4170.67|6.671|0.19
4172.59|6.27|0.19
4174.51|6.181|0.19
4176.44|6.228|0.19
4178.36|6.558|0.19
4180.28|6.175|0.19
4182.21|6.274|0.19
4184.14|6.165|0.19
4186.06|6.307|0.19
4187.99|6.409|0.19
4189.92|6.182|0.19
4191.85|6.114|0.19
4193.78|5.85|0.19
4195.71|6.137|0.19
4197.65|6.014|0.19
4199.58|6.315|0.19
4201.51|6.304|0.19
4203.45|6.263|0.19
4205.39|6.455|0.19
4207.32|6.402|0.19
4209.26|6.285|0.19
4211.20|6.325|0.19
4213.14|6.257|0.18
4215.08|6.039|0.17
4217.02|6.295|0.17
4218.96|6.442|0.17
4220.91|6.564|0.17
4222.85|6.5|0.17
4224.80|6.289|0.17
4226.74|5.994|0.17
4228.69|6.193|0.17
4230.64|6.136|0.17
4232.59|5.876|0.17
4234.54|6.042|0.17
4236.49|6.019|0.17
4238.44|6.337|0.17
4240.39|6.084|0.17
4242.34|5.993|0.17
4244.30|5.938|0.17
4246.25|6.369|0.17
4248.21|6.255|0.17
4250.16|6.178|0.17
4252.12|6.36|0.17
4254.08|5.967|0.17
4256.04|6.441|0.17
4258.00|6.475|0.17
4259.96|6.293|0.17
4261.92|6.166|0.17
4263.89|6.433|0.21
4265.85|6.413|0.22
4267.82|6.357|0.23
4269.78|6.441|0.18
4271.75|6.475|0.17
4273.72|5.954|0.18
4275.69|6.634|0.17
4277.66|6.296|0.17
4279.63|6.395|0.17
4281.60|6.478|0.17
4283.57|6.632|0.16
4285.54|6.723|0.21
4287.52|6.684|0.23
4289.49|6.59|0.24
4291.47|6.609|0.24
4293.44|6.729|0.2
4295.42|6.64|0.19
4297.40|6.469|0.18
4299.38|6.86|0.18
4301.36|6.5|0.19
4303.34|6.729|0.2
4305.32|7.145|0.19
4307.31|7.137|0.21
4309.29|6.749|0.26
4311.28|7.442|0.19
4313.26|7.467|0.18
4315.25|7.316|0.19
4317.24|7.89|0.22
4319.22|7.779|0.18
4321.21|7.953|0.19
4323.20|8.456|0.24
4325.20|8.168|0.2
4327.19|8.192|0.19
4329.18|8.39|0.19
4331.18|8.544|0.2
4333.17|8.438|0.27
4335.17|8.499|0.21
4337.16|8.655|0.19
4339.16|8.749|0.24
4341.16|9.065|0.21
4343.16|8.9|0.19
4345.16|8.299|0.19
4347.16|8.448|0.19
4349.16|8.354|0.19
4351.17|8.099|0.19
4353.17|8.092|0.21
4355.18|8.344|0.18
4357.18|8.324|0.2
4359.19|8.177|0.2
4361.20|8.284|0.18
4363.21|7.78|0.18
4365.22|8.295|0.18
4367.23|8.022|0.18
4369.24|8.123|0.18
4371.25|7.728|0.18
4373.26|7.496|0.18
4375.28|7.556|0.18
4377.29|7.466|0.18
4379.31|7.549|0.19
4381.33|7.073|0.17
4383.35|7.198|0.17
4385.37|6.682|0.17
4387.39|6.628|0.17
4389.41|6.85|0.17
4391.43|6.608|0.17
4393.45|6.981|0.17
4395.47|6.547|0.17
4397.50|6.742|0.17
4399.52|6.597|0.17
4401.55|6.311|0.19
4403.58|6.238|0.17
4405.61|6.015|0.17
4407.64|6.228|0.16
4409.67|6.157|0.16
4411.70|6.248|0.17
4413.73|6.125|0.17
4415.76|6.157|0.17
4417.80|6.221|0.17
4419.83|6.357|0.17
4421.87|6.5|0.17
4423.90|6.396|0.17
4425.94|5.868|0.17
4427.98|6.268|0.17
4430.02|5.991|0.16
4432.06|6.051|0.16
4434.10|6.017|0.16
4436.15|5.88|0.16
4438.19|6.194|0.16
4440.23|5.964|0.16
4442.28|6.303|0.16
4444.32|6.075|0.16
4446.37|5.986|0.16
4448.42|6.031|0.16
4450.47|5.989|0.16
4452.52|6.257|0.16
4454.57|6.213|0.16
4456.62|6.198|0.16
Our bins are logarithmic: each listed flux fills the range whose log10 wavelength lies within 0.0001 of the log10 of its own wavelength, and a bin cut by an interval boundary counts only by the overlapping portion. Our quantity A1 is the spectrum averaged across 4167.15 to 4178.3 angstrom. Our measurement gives 6.38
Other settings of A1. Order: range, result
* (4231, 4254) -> 6.13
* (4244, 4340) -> 7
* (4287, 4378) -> 7.78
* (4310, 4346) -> 8.22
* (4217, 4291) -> 6.31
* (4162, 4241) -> 6.26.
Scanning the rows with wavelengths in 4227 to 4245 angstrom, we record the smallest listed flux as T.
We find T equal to 5.876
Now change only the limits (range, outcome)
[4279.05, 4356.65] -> 6.395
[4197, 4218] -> 6.014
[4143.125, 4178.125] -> 5.858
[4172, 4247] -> 5.85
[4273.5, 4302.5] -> 5.954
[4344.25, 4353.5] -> 8.092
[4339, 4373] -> 7.728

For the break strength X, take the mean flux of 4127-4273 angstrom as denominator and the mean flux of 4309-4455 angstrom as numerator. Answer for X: 1.1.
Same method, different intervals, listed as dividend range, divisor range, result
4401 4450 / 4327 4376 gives 0.74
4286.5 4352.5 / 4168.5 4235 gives 1.23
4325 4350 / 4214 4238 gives 1.38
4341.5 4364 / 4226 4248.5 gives 1.36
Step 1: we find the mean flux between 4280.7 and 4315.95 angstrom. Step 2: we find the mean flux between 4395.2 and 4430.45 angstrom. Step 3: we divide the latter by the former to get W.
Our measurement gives 0.92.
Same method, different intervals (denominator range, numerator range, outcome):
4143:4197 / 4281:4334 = 1.15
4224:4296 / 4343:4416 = 1.16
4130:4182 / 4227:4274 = 0.95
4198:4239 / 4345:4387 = 1.26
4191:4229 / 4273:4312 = 1.07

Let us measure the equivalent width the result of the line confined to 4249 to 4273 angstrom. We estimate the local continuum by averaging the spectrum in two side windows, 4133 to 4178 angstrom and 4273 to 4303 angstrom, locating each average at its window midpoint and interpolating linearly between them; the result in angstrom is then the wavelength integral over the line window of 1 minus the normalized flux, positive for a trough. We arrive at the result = 0.8 angstrom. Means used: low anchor 6.51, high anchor 6.56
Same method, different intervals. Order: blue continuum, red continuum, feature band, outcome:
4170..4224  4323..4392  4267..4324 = 3.6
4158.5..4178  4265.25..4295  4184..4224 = 1.0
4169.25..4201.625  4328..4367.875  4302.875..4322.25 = 1.3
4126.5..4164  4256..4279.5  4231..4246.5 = 0.9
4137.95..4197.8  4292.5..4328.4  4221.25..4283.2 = 6.0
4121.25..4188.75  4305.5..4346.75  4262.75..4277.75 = 2.4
